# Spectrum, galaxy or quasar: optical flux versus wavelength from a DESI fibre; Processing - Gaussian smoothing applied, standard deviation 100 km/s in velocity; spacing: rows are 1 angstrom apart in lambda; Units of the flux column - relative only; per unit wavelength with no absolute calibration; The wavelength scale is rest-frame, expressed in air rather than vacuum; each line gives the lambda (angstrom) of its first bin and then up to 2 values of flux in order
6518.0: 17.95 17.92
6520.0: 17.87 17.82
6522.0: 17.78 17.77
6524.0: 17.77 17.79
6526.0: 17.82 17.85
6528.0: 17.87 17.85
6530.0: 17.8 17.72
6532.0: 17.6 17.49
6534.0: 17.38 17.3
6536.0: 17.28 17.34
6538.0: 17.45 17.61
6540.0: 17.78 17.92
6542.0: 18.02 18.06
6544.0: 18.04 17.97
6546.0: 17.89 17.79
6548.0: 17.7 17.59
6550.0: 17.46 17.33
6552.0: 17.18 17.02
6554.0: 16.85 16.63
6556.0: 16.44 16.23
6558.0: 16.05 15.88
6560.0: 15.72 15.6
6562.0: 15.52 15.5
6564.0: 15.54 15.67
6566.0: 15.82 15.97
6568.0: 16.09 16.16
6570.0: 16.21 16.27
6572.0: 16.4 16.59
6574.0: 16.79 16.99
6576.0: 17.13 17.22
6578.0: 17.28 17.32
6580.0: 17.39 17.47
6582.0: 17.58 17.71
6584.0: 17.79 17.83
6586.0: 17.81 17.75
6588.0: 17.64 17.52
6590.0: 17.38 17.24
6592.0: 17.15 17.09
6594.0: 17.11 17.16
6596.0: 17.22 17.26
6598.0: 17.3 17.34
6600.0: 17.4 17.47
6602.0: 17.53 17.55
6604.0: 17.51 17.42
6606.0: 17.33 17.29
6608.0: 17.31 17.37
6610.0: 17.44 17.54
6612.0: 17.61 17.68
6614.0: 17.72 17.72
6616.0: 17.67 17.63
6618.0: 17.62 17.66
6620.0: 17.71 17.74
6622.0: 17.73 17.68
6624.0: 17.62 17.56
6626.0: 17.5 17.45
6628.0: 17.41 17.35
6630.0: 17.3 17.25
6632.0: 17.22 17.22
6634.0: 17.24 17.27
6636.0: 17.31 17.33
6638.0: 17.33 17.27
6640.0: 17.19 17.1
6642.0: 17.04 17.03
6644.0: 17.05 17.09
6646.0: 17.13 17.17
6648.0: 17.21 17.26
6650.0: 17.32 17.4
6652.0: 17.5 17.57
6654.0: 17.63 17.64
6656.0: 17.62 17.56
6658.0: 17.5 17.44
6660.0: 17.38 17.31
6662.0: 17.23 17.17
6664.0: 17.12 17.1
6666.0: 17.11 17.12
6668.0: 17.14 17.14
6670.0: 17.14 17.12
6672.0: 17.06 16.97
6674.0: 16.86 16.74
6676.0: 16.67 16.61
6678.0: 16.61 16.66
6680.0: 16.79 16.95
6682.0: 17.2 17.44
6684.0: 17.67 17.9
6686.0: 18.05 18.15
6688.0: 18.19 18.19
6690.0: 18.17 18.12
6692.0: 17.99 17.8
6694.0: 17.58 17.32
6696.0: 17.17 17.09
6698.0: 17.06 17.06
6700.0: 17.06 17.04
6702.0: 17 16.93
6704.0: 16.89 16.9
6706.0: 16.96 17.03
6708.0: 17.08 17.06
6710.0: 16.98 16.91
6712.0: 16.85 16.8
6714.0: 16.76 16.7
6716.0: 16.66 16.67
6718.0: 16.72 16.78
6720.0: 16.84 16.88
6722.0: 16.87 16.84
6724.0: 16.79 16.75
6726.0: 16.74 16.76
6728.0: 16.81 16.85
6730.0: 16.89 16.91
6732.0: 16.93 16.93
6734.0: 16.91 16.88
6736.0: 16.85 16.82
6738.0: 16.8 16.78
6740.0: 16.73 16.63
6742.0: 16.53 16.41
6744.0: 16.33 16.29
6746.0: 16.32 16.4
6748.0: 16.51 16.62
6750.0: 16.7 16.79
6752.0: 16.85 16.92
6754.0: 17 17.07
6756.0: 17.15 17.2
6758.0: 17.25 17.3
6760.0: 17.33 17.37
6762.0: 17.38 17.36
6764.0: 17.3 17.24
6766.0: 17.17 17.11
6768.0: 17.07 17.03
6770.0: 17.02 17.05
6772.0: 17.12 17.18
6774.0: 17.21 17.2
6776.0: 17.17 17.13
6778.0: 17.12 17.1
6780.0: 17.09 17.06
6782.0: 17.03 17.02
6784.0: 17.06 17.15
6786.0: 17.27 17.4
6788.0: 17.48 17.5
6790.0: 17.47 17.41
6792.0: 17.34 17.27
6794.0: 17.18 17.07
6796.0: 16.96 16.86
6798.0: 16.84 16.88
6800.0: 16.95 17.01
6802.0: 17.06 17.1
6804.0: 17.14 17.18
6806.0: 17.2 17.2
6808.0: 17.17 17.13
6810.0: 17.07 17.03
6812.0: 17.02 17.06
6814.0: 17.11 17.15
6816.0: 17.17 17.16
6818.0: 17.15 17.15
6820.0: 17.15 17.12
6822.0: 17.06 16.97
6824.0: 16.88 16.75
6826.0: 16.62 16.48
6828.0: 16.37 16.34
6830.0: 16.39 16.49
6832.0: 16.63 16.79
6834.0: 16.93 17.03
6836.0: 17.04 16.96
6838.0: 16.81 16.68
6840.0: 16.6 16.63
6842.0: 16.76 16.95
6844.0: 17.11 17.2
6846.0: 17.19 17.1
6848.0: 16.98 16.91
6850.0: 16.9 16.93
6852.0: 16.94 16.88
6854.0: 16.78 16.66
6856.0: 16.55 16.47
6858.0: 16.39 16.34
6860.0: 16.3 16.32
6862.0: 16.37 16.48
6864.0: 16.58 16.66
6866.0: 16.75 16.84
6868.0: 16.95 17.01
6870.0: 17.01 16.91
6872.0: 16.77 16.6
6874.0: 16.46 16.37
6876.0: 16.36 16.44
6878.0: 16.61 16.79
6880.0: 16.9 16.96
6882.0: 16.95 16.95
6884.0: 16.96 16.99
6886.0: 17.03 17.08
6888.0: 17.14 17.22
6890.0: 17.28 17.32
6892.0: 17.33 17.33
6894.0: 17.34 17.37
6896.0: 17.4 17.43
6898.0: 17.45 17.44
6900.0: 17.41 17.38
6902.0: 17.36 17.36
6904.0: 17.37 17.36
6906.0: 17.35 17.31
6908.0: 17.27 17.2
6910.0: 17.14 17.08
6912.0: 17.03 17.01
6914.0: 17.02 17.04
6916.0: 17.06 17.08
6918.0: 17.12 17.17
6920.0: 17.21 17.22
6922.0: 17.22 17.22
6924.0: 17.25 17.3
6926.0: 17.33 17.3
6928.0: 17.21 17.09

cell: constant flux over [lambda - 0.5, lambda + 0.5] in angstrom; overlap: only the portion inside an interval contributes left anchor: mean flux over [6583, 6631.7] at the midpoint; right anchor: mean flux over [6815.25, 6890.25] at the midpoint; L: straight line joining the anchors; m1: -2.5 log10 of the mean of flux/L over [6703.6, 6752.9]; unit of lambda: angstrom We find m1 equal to 0.02 mag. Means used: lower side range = 17.5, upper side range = 16.8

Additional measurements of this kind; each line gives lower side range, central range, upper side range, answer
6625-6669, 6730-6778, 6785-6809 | 0.017 mag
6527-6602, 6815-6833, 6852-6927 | 0.012 mag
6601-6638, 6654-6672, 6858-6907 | 0.007 mag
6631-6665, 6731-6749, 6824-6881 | 0.024 mag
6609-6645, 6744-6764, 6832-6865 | 0.007 mag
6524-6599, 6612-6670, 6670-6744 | -0.019 mag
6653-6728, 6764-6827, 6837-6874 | -0.013 mag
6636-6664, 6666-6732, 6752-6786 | 0.009 mag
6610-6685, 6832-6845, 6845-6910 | 0.010 mag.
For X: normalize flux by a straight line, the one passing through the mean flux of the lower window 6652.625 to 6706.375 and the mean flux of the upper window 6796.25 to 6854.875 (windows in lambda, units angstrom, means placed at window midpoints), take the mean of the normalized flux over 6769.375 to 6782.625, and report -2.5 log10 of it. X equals 0.00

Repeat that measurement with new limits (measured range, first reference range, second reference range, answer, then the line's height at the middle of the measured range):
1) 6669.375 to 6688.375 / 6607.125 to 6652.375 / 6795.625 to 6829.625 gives 0.006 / 17.3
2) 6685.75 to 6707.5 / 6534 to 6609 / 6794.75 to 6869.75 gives -0.029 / 17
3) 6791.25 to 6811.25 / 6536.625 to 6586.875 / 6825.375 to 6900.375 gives -0.014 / 16.9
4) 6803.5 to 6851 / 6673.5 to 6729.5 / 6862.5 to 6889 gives -0.003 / 16.9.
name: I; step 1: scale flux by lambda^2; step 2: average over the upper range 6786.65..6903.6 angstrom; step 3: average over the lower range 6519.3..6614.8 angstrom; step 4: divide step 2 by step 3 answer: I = 1.07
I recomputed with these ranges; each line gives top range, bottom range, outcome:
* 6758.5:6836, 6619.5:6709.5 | 1.03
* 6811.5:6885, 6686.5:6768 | 1.02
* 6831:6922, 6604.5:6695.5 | 1.04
